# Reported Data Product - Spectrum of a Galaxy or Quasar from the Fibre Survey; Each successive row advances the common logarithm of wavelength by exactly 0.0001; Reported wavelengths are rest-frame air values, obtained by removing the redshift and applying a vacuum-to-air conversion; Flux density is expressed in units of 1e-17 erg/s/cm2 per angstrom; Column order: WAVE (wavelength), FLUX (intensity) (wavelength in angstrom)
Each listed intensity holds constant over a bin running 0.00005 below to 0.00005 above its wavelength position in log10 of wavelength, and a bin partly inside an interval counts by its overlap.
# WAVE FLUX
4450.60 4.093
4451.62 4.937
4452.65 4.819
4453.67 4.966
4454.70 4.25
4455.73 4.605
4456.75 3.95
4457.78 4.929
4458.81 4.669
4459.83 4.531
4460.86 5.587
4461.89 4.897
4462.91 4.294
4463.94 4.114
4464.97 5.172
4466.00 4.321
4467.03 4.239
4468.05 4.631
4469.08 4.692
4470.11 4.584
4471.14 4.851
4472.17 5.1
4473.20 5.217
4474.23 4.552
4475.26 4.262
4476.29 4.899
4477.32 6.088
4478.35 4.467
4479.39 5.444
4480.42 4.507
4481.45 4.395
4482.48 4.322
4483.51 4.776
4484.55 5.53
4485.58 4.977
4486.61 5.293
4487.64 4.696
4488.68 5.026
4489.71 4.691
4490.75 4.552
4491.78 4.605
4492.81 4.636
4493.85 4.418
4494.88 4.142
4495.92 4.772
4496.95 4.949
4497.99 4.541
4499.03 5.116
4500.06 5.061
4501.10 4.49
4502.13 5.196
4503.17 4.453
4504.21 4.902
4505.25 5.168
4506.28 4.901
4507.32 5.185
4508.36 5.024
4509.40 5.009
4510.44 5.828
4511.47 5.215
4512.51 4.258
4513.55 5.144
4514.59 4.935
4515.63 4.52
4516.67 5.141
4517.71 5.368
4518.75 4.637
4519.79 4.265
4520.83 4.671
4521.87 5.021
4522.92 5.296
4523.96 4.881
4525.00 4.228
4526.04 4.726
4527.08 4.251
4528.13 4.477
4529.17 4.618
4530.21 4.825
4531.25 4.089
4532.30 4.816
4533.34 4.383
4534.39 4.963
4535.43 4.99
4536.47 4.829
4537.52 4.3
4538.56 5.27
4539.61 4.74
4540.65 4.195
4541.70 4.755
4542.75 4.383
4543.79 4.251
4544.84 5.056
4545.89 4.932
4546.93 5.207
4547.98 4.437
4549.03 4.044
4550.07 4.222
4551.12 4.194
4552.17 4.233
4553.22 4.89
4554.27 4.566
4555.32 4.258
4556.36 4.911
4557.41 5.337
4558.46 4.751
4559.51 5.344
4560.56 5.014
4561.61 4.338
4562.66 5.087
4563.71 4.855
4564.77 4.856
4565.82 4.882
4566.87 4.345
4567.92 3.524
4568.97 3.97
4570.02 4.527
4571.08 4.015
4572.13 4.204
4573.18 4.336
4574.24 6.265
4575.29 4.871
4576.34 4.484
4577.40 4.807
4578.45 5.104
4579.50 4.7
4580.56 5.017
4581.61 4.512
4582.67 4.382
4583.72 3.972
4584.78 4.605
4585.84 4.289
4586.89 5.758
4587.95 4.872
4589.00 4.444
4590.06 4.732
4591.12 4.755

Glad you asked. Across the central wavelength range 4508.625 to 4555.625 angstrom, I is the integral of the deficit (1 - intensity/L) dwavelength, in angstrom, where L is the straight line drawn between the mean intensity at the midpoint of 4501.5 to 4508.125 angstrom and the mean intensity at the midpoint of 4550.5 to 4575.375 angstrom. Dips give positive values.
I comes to 1.1 angstrom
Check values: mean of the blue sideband 4.96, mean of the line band 4.7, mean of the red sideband 4.64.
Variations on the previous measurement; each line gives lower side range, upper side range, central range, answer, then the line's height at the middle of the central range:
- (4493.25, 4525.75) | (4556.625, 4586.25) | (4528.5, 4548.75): 0.4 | 4.77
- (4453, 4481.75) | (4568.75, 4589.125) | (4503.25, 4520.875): -0.9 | 4.7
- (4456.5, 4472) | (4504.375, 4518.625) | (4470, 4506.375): 0.2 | 4.85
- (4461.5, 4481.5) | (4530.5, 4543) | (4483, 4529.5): -1.4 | 4.69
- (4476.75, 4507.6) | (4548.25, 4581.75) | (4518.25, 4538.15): 0.4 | 4.74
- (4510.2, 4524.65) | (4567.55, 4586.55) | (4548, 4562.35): 0.2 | 4.69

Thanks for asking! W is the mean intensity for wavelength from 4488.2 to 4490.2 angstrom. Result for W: 4.87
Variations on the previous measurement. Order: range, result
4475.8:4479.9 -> 5.22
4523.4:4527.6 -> 4.54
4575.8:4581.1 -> 4.83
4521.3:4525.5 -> 4.85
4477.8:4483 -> 4.64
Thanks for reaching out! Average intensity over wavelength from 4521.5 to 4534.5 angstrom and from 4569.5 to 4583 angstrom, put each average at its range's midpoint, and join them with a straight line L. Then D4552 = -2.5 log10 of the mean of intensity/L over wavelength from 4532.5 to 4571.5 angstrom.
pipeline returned 0.01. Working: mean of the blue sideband 4.64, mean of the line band 4.62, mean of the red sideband 4.71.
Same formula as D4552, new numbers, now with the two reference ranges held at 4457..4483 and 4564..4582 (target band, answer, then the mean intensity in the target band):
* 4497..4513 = -0.06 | 4.96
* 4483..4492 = -0.04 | 4.91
